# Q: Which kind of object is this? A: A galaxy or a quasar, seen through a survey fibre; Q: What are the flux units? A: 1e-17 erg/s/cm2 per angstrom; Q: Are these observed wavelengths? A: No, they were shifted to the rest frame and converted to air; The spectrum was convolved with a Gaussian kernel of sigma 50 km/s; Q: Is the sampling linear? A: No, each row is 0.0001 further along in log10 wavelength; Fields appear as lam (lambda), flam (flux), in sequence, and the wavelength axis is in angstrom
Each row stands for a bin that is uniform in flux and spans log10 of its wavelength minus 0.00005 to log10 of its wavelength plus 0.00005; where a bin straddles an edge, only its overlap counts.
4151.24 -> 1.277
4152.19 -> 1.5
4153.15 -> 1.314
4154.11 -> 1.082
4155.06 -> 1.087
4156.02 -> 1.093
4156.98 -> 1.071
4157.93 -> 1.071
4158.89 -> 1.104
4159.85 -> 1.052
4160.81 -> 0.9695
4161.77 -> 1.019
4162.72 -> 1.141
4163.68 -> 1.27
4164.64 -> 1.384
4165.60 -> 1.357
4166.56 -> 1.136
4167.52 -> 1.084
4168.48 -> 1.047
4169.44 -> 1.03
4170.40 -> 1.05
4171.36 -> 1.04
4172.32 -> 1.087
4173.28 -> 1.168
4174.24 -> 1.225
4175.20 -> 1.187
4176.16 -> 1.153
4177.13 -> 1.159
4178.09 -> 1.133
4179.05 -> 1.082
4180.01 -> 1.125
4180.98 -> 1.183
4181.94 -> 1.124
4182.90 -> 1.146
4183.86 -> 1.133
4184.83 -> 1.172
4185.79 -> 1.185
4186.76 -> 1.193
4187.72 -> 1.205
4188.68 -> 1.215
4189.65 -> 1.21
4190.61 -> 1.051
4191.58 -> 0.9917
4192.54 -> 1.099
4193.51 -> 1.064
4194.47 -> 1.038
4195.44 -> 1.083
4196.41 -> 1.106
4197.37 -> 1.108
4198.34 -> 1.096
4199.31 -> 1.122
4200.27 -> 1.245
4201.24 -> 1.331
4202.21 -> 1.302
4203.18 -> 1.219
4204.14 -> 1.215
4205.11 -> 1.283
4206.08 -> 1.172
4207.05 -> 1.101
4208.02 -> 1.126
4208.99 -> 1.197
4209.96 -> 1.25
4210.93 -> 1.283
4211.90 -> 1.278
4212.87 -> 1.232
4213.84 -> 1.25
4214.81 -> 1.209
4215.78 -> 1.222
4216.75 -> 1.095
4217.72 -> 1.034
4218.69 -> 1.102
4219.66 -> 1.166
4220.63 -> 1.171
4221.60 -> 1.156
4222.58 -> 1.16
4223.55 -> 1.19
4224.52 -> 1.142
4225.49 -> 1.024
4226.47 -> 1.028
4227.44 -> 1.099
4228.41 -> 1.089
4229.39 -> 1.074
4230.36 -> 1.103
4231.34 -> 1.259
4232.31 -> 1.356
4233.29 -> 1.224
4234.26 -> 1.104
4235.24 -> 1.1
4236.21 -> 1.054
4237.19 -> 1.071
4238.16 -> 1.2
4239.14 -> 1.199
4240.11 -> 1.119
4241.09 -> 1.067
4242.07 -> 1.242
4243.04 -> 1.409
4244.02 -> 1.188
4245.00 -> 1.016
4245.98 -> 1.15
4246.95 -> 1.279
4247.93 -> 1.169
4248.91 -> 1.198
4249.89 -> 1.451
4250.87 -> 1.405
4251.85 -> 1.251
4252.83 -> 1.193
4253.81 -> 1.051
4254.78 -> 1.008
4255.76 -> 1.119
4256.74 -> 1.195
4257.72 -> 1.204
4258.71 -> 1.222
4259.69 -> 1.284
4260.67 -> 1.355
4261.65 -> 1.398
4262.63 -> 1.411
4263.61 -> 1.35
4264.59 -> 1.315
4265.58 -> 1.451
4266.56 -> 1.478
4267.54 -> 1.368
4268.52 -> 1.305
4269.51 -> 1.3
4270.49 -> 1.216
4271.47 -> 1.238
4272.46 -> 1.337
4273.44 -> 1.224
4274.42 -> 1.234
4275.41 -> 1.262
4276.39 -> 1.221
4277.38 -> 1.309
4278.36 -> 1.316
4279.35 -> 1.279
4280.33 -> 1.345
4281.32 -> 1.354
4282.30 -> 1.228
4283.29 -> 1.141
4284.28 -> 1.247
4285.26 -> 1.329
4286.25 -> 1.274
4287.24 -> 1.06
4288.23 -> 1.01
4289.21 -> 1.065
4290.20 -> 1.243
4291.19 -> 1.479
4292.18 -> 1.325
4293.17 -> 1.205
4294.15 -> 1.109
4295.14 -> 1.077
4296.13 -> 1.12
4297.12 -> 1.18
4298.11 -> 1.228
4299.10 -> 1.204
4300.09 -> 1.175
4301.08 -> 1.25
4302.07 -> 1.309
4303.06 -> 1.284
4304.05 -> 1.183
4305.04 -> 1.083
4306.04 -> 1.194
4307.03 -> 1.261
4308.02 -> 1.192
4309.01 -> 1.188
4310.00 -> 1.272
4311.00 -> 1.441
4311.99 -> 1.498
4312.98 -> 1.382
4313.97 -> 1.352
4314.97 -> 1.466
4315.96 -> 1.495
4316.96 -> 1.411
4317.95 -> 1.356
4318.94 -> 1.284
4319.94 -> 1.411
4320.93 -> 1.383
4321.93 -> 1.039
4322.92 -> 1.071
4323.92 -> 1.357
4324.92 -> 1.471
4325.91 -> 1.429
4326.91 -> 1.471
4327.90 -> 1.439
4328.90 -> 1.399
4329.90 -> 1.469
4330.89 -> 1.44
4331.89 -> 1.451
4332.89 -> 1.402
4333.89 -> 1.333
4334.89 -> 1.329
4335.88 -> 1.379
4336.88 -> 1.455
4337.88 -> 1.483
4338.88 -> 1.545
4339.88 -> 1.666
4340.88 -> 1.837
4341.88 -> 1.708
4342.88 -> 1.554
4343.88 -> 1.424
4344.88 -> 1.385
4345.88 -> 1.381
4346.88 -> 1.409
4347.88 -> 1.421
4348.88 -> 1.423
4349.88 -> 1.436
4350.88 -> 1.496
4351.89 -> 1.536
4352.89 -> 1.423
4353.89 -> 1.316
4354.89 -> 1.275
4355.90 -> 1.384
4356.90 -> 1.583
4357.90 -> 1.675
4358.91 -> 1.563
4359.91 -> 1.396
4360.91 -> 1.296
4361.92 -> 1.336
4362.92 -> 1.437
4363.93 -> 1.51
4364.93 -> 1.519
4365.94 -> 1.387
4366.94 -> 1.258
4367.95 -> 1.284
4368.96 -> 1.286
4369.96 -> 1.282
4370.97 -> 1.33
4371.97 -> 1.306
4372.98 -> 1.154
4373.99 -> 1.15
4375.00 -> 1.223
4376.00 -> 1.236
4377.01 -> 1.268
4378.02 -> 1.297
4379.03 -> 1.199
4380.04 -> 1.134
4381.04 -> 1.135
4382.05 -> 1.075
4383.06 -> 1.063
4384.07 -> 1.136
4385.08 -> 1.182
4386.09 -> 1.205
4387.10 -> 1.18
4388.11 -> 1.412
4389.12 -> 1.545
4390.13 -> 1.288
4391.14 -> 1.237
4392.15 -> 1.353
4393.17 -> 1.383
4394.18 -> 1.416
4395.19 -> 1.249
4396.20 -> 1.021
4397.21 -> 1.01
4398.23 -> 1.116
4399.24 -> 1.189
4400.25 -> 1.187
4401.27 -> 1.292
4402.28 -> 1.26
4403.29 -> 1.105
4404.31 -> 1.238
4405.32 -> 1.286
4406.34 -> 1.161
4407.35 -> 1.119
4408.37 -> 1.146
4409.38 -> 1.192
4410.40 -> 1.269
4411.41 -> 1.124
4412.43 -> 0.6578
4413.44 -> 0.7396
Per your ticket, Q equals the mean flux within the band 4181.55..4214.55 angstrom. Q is 1.17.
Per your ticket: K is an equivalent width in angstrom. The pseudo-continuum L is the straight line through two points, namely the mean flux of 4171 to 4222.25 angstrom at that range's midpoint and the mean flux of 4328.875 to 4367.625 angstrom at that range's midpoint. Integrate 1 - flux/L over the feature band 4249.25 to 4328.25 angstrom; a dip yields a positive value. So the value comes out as 3.7 angstrom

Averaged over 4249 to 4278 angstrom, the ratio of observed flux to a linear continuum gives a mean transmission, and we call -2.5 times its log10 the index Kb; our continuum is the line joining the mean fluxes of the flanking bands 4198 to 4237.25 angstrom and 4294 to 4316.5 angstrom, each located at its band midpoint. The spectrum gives -0.05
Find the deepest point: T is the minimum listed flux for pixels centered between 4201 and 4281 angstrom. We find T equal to 1.008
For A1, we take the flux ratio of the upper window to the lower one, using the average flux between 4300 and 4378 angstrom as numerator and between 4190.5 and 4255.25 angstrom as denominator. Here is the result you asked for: 1.18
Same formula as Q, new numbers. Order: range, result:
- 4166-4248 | 1.15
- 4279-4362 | 1.35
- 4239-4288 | 1.25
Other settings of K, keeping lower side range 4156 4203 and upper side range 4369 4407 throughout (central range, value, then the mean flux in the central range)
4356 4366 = -2.12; 1.47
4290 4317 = -1.83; 1.27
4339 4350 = -2.83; 1.52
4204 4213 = -0.50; 1.21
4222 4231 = 0.41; 1.1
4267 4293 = -1.74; 1.26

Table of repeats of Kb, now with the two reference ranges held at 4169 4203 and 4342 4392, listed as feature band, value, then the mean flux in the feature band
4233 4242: 0.06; 1.13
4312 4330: -0.07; 1.37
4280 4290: 0.04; 1.2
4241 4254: -0.02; 1.23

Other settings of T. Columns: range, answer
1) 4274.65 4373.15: 1.01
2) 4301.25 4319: 1.083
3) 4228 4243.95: 1.054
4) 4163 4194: 0.9917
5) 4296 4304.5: 1.12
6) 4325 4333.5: 1.399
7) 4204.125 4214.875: 1.101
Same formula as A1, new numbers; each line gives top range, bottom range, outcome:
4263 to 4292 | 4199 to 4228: 1.08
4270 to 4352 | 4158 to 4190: 1.16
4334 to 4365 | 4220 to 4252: 1.25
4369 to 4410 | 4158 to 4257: 1.05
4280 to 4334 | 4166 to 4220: 1.12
